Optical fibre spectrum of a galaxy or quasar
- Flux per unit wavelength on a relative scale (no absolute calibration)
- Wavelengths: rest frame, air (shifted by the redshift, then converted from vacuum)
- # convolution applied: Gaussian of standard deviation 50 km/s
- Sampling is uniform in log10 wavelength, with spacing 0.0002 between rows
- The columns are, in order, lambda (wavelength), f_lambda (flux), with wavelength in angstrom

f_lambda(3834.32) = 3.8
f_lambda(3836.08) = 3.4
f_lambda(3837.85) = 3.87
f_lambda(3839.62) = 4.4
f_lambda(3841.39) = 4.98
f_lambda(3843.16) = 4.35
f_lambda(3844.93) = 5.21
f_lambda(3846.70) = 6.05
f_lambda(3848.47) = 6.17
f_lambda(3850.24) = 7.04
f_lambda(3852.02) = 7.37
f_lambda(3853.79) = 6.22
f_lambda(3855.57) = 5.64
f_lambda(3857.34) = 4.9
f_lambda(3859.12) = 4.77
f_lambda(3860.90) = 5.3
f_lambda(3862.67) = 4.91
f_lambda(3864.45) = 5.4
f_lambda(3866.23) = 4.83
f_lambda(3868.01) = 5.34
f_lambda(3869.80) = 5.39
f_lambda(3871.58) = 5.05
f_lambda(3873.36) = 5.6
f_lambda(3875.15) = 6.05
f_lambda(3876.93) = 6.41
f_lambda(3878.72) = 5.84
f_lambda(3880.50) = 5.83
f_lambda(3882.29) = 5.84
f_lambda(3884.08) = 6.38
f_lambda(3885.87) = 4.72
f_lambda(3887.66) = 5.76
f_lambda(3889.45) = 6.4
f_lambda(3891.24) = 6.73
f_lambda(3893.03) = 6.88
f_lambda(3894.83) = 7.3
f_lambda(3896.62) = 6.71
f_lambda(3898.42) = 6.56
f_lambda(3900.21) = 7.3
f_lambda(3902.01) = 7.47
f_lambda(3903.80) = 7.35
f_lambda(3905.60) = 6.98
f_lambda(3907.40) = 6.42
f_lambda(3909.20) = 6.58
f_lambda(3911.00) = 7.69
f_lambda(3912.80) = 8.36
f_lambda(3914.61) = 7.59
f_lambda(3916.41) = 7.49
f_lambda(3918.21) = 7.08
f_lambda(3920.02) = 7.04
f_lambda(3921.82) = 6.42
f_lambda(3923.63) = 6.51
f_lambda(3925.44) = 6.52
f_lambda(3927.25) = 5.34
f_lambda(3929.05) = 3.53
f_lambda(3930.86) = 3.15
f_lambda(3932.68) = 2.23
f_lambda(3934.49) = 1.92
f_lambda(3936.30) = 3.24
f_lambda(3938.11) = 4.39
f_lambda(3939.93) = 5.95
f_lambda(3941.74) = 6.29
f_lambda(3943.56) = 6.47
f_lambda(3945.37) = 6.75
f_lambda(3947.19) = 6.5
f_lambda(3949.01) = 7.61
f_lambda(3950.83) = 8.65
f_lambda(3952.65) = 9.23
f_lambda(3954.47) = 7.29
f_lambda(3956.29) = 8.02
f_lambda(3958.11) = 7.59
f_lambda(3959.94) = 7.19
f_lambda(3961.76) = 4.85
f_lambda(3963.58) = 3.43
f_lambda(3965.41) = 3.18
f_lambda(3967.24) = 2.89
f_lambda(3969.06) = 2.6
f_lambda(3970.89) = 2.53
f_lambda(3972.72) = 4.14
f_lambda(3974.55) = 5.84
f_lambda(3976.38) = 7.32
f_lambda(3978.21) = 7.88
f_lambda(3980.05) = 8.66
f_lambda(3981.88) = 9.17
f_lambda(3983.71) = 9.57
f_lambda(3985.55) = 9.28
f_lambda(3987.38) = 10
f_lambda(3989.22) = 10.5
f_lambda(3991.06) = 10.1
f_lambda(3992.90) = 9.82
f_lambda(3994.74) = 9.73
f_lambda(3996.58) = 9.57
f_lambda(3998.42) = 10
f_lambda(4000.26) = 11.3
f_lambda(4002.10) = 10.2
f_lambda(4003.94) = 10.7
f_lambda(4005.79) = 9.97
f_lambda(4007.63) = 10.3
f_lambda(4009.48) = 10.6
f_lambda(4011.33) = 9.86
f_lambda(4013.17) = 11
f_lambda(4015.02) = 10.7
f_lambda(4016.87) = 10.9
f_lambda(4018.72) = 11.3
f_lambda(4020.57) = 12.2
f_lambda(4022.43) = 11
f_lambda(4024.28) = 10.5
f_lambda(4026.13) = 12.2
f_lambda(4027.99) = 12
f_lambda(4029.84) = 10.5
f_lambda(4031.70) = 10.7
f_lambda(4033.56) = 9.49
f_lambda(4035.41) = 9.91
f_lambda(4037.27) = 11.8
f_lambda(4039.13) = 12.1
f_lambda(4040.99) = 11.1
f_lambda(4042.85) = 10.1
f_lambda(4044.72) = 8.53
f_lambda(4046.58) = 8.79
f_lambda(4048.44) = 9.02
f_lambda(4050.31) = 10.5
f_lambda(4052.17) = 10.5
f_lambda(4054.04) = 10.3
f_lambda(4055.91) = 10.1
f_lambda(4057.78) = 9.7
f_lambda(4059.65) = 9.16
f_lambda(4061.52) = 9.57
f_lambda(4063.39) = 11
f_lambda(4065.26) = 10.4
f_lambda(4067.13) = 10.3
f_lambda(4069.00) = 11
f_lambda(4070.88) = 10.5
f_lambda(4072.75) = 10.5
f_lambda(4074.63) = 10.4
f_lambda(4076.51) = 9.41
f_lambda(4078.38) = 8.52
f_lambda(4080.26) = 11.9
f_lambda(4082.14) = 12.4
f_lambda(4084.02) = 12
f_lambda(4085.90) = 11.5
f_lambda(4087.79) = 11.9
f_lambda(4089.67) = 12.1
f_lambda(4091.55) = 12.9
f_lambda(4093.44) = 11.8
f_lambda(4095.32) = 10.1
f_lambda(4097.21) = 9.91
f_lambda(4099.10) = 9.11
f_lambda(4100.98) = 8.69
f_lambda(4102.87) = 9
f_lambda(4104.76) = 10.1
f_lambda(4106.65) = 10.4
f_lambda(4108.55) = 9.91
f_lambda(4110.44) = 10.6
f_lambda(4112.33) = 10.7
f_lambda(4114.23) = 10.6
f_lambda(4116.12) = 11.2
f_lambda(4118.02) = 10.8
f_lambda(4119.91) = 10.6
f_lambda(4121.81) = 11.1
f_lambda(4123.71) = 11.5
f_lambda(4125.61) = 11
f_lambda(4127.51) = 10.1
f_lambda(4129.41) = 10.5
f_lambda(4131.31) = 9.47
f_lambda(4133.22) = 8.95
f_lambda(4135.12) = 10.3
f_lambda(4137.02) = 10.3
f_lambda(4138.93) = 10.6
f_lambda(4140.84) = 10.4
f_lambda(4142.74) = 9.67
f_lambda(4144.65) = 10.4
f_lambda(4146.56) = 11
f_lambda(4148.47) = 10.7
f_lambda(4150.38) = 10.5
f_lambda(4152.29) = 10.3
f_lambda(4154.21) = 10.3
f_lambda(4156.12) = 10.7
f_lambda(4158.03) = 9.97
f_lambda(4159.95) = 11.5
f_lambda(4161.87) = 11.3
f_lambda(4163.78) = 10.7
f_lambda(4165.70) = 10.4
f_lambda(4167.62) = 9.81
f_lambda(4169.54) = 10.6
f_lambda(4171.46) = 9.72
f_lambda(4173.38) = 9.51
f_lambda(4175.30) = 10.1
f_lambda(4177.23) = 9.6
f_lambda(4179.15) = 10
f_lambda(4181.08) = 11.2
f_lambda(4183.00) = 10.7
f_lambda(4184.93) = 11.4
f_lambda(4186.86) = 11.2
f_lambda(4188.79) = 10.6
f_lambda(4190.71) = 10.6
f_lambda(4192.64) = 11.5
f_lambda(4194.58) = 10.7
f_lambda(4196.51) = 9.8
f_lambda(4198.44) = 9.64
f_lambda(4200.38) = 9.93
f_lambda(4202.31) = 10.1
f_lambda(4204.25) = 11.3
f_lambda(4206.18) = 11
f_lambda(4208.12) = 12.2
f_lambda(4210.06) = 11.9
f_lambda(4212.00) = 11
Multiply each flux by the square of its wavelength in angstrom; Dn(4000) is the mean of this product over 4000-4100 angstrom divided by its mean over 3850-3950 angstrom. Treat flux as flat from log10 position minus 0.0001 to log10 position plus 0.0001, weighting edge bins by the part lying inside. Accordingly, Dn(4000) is 1.9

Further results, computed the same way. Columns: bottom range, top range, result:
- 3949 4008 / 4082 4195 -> 1.46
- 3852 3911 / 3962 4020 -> 1.48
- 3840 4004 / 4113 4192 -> 1.80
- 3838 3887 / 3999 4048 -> 2.09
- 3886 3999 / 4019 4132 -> 1.69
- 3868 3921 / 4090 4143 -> 1.77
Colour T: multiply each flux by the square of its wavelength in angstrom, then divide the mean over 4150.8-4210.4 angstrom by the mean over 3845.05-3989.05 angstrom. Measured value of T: 1.9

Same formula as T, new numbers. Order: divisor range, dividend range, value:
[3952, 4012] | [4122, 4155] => 1.40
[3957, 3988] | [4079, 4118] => 1.85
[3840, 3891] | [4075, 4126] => 2.14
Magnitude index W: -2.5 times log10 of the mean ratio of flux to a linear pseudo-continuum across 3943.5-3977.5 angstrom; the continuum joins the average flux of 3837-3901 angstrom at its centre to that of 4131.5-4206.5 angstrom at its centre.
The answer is 0.210 mag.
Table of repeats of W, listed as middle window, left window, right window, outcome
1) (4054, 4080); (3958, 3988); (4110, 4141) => -0.144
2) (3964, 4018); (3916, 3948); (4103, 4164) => -0.225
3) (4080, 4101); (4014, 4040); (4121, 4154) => -0.058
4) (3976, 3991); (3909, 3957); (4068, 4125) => -0.203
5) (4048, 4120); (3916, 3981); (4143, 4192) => -0.209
